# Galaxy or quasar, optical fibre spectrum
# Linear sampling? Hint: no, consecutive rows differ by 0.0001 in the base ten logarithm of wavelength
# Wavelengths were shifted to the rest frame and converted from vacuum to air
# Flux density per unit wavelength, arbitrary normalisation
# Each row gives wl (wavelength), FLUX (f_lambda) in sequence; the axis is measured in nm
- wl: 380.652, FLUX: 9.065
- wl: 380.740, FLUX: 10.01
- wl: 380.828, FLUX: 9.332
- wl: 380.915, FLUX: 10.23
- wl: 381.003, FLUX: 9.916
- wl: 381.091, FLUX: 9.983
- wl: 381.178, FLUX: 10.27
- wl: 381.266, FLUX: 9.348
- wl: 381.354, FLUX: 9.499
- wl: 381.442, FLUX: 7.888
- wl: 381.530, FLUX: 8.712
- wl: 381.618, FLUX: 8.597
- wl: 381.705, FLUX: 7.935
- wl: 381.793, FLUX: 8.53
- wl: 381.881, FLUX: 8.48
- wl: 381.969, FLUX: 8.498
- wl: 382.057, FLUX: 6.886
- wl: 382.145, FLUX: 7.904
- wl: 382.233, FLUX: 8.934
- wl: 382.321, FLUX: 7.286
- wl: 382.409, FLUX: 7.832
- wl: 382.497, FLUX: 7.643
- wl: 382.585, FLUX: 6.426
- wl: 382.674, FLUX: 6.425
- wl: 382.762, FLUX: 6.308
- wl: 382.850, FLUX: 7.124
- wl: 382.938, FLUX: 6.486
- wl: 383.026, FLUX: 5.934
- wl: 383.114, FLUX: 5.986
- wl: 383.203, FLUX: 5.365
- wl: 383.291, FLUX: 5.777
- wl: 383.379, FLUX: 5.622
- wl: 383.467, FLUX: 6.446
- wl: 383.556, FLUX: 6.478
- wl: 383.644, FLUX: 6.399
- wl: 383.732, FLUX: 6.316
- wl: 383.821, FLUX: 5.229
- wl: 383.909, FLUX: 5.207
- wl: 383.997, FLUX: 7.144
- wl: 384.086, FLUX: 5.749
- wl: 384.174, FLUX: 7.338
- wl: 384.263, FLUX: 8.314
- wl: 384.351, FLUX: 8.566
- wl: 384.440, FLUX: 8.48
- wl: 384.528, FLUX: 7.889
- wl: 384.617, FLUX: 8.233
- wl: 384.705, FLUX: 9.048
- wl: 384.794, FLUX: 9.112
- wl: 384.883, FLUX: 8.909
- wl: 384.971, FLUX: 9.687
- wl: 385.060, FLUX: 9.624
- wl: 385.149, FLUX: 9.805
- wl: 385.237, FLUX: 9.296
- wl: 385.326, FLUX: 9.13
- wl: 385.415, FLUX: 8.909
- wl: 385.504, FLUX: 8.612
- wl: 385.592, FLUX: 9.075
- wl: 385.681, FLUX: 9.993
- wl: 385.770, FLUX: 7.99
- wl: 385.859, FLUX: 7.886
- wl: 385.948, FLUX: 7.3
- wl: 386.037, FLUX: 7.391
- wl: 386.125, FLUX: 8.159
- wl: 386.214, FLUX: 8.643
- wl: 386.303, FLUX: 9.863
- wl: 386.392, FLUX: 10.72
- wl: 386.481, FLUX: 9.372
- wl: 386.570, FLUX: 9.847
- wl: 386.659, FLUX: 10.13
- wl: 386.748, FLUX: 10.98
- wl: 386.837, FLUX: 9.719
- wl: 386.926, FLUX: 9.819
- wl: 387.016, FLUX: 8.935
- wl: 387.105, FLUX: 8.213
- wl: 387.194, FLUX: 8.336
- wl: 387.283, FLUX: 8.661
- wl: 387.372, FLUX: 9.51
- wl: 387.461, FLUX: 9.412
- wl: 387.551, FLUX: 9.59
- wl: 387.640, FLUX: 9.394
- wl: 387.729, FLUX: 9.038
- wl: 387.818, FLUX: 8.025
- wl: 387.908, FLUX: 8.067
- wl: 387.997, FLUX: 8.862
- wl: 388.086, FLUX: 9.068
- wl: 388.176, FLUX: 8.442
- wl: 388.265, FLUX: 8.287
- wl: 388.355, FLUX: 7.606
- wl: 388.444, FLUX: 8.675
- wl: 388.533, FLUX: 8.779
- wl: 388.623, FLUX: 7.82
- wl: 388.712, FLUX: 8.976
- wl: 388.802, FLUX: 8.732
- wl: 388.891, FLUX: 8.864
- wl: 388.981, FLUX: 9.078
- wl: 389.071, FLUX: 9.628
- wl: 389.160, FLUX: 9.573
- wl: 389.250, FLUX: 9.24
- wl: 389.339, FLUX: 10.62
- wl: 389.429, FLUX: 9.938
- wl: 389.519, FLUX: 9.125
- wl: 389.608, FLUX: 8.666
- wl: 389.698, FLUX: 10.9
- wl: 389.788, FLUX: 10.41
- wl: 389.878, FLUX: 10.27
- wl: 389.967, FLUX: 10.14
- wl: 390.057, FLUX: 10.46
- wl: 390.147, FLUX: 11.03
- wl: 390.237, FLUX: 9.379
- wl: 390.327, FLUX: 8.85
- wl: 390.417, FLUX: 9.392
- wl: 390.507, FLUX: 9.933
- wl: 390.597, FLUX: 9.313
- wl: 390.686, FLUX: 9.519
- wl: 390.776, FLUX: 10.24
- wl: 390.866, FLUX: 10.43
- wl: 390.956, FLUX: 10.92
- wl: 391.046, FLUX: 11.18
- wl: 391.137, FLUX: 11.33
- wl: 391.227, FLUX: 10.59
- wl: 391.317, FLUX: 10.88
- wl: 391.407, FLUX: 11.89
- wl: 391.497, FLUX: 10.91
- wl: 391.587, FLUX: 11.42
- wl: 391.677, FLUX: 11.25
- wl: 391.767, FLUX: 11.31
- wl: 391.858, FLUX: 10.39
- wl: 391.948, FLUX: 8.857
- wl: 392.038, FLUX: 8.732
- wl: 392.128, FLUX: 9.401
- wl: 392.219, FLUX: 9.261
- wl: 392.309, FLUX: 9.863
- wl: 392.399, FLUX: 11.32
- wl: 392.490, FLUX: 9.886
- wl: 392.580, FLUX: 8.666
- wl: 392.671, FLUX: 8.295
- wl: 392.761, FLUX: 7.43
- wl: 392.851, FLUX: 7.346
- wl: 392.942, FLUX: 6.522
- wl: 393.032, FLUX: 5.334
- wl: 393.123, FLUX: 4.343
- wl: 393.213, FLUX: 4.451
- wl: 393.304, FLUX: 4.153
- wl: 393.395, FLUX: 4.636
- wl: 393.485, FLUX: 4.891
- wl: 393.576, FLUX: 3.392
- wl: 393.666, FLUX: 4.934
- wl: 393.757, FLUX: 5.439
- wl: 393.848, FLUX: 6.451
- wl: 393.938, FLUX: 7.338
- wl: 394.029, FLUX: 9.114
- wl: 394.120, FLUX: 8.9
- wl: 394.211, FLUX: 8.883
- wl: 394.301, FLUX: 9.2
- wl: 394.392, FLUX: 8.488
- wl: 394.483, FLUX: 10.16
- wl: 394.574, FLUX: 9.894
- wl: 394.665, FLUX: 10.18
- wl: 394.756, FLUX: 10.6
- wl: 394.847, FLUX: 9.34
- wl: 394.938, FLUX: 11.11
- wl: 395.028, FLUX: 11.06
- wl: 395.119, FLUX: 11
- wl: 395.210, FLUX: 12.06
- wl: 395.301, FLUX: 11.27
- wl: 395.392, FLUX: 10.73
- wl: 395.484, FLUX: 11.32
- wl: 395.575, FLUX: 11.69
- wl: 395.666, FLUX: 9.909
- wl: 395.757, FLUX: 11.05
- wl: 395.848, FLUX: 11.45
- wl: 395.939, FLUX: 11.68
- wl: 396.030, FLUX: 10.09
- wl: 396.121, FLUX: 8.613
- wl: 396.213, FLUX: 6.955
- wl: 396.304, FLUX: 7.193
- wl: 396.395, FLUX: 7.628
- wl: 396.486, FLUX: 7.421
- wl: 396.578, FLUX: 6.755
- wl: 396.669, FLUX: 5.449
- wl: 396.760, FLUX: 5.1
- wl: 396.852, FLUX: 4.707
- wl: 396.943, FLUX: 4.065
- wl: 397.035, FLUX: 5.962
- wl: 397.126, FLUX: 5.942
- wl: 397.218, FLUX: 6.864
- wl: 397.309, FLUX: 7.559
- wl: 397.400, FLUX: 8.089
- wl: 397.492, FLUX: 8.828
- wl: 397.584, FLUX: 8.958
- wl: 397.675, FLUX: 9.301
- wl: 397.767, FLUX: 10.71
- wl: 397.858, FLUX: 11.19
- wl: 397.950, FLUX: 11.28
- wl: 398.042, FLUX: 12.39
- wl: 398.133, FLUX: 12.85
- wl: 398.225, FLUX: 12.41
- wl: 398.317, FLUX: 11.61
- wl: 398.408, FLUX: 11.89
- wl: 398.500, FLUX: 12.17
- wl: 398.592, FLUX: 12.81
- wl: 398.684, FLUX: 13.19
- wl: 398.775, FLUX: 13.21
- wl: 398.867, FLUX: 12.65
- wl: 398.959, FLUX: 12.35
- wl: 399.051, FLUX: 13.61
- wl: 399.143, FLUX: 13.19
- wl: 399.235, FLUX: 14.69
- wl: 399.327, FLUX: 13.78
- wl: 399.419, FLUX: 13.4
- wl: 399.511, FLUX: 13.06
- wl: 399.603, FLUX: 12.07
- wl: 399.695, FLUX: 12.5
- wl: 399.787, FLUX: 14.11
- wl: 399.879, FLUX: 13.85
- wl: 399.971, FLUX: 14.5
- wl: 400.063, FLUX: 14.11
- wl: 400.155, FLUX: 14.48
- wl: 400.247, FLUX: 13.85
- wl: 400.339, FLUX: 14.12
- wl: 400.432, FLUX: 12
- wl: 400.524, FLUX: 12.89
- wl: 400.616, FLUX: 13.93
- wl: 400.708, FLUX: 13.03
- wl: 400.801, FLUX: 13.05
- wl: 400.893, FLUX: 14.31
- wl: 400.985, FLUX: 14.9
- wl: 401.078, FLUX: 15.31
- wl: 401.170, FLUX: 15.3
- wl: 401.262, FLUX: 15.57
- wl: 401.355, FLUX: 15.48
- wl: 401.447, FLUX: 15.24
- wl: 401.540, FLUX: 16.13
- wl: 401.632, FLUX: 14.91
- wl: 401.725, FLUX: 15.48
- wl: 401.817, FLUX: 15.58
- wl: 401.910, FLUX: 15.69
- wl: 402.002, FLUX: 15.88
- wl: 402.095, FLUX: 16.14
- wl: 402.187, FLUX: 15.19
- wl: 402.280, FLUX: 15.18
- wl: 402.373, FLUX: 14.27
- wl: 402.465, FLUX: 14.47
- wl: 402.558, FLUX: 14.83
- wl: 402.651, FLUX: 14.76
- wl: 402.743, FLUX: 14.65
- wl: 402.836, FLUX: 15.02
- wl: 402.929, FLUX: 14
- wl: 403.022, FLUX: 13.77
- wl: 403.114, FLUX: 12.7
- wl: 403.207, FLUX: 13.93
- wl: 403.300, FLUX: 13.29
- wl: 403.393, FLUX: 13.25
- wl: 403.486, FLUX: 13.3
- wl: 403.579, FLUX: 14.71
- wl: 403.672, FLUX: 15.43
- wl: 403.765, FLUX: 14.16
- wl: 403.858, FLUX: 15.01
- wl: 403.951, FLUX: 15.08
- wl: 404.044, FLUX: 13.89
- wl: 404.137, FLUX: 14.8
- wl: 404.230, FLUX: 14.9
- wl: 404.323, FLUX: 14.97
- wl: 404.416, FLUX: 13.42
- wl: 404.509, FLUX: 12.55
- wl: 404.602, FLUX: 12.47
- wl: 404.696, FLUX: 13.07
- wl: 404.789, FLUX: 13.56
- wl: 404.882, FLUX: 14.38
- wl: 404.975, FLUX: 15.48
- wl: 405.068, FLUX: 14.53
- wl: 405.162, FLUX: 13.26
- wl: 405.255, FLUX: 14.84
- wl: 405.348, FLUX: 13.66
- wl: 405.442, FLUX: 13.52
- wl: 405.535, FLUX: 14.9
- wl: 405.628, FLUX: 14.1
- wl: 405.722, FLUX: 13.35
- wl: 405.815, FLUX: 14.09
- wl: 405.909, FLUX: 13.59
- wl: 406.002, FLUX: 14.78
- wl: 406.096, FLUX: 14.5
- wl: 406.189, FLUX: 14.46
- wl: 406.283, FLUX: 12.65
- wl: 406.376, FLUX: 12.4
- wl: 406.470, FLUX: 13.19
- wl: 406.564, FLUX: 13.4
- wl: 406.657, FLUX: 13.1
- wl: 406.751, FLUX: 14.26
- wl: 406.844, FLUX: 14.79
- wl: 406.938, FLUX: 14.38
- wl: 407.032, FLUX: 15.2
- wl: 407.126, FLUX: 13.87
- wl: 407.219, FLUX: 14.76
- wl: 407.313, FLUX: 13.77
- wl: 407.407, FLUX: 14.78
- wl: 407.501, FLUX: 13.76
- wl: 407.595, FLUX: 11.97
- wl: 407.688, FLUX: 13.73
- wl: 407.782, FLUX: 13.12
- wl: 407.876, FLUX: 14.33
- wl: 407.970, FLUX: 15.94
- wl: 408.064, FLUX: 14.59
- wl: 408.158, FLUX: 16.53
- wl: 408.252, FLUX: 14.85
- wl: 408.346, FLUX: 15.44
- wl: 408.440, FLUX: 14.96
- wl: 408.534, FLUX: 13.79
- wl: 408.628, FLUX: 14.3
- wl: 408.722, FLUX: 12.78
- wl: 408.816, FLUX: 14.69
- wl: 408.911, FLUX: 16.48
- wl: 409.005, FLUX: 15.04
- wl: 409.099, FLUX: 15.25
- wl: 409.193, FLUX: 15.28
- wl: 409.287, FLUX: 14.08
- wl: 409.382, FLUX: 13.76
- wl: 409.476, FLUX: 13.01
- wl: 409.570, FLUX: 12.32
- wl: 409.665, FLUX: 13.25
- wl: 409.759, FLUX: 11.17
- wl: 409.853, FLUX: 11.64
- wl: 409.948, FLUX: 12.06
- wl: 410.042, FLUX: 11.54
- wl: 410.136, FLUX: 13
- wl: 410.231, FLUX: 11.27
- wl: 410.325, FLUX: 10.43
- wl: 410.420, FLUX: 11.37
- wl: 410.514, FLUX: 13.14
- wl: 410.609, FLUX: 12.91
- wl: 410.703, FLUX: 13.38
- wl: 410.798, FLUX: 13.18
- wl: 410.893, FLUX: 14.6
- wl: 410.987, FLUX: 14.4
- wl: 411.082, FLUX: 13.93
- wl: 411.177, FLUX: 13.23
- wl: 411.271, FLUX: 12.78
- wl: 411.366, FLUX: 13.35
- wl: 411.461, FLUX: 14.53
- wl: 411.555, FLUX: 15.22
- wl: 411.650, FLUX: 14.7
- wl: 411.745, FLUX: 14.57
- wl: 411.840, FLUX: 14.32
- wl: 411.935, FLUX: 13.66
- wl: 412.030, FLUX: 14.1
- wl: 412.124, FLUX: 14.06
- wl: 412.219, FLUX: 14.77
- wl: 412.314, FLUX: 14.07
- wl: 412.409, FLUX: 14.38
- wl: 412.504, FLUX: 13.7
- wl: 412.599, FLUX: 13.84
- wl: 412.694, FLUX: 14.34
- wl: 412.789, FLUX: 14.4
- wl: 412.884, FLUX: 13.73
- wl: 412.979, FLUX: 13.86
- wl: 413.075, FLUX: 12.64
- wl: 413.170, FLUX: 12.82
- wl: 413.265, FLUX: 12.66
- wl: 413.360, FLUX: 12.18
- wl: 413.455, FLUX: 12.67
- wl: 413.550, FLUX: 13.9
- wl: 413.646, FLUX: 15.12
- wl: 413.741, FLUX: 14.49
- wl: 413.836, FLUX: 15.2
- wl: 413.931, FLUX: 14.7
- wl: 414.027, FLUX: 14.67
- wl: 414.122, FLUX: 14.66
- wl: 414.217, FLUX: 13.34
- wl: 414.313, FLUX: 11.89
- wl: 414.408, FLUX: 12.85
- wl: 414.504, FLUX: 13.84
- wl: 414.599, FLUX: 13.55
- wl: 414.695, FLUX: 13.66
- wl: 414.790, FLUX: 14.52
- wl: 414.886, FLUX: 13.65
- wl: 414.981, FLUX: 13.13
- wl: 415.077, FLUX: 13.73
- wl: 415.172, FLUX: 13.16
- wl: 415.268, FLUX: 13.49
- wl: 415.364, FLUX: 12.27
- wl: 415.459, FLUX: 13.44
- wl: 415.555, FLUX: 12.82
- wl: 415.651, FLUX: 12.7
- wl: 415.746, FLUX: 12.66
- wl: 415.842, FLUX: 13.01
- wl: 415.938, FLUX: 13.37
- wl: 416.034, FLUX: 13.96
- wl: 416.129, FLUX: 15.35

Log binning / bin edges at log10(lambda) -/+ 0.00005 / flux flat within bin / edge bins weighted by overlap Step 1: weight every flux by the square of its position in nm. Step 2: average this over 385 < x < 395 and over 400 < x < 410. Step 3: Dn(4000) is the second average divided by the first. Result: 1.70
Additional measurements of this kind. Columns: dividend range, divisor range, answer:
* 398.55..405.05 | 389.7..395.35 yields 1.63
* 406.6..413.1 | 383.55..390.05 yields 1.77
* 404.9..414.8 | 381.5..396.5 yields 1.76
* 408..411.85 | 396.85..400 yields 1.29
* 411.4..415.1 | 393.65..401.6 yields 1.36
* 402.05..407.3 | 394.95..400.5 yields 1.35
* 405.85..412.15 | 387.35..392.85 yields 1.58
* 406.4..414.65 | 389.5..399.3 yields 1.58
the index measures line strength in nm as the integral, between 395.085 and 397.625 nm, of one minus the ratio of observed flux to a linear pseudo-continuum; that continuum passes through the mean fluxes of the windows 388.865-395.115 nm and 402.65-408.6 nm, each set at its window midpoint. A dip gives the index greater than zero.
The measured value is 0.51 nm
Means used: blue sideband 9.07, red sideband 14.1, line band 8.49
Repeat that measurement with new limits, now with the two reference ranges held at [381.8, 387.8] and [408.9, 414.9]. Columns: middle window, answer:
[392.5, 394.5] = 0.63 nm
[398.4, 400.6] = -0.44 nm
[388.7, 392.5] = -0.32 nm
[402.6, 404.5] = -0.37 nm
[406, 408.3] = -0.27 nm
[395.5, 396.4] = 0.05 nm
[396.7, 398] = 0.36 nm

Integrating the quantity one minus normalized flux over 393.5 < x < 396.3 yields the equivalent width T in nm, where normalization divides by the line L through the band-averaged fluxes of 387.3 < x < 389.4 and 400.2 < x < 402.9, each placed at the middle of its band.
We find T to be 0.59 nm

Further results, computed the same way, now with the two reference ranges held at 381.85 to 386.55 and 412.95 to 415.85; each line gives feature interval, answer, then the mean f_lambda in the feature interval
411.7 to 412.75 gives -0.09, 14.2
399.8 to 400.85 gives -0.27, 13.6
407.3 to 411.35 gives -0.37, 13.6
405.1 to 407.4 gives -0.39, 14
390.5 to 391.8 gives -0.24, 10.8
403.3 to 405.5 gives -0.48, 14.1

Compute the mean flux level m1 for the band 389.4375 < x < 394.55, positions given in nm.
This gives 8.86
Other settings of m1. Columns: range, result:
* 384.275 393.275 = 9.2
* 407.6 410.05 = 14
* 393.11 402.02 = 10.8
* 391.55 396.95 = 8.5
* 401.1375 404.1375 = 14.8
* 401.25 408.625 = 14.3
